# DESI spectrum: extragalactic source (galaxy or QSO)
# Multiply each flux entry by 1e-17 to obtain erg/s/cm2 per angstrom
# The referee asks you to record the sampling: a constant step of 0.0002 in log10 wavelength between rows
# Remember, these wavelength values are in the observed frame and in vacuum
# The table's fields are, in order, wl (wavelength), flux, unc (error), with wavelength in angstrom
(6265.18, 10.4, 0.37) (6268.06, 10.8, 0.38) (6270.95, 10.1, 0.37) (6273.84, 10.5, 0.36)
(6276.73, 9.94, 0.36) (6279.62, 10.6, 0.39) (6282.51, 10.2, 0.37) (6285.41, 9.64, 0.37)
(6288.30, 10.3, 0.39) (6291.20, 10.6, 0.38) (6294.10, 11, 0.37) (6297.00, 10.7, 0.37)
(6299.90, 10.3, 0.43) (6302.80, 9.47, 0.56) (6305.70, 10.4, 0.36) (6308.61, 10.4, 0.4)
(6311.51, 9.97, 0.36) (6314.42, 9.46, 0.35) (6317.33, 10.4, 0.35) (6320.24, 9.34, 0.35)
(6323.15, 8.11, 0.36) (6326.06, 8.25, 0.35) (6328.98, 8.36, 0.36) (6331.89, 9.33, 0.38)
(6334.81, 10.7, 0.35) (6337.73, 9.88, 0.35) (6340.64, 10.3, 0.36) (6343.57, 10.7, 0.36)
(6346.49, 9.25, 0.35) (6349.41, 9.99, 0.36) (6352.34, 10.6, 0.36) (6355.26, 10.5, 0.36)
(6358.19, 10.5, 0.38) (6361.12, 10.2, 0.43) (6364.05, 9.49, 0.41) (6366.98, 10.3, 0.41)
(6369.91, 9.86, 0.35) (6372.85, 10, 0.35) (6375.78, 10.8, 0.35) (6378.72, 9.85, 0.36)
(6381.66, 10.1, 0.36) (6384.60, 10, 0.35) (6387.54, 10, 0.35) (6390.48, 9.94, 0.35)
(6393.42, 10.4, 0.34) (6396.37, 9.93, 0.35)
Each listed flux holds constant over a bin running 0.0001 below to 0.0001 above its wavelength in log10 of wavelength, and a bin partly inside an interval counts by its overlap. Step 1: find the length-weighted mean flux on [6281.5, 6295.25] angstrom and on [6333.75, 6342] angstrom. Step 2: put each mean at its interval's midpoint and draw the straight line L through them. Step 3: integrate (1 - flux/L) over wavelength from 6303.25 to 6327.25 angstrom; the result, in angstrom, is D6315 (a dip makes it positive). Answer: 1.8 angstrom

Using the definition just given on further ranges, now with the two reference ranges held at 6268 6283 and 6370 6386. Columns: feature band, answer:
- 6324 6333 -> 1.4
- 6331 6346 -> 0.1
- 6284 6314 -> 0.1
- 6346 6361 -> -0.1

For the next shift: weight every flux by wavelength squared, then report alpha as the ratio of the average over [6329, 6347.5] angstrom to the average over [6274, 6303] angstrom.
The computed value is 1.0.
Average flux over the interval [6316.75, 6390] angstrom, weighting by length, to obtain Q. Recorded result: 9.87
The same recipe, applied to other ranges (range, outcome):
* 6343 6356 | 10.2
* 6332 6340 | 10.1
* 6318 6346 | 9.46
